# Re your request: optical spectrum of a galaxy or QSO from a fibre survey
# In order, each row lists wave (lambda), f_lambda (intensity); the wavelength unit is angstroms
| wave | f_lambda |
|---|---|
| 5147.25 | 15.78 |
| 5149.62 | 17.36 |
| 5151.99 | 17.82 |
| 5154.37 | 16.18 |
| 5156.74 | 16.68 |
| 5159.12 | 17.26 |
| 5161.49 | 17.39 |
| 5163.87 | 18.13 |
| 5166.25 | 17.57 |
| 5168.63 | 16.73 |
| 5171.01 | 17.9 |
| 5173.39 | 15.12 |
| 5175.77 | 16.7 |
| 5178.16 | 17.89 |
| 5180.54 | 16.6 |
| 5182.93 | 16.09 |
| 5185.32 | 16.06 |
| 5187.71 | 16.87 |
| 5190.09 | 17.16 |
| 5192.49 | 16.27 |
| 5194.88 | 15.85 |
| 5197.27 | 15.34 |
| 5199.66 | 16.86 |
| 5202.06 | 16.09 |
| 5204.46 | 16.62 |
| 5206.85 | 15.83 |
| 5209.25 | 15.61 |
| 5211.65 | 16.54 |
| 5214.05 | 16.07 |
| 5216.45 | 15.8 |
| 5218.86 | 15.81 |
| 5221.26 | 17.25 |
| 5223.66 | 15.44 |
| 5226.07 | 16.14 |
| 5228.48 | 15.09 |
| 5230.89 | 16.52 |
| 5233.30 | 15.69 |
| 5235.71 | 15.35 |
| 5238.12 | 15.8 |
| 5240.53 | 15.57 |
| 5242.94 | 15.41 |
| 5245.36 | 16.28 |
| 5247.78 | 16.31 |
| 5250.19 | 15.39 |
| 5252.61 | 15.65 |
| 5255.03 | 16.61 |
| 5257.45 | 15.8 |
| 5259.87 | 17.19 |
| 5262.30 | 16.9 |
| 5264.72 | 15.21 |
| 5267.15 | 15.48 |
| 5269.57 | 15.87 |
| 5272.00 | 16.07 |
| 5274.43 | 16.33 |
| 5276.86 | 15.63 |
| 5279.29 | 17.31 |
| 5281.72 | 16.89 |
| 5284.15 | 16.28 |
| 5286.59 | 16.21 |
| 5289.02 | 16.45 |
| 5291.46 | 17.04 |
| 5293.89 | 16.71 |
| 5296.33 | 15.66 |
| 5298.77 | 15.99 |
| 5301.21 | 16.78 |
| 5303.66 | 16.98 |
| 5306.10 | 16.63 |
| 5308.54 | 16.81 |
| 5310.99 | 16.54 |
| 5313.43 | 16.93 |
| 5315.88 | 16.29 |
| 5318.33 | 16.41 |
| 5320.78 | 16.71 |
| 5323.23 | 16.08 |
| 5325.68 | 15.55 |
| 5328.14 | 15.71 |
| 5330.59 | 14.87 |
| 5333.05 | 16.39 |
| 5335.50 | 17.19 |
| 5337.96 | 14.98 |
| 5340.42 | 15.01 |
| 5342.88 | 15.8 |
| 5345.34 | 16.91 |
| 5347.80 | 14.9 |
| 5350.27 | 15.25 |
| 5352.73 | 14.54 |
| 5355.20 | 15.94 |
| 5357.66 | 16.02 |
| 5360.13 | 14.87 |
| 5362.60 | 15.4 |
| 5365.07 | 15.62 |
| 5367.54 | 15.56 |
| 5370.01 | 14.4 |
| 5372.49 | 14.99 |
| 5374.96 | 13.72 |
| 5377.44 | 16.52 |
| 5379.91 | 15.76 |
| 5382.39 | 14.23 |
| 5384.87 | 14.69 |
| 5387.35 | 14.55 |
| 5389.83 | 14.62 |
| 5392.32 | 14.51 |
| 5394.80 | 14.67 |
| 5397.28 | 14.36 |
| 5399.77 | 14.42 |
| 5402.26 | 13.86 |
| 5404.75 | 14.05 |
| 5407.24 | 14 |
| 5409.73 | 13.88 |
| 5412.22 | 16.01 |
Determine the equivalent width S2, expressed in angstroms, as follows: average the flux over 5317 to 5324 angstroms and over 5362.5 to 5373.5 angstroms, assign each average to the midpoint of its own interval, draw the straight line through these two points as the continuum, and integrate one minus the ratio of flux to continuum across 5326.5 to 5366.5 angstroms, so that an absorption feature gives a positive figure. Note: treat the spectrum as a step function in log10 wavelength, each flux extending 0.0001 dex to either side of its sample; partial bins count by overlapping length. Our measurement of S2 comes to 0.4 angstroms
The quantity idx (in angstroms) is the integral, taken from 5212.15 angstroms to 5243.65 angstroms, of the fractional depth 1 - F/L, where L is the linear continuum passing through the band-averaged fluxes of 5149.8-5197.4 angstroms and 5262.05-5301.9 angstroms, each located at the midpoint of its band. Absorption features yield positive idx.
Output 1.3 angstroms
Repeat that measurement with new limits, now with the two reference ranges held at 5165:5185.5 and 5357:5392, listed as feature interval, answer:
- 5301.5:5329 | -1.6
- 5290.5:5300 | -0.4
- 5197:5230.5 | 0.8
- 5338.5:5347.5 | -0.2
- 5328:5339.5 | -0.3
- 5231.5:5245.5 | 0.5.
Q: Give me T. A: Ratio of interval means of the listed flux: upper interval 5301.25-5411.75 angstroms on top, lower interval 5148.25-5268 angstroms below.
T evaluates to 0.94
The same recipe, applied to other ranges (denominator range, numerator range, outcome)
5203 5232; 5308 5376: 0.98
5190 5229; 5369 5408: 0.91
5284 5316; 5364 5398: 0.90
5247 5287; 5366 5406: 0.91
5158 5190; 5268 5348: 0.96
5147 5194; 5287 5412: 0.92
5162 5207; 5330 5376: 0.93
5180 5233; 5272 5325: 1.02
